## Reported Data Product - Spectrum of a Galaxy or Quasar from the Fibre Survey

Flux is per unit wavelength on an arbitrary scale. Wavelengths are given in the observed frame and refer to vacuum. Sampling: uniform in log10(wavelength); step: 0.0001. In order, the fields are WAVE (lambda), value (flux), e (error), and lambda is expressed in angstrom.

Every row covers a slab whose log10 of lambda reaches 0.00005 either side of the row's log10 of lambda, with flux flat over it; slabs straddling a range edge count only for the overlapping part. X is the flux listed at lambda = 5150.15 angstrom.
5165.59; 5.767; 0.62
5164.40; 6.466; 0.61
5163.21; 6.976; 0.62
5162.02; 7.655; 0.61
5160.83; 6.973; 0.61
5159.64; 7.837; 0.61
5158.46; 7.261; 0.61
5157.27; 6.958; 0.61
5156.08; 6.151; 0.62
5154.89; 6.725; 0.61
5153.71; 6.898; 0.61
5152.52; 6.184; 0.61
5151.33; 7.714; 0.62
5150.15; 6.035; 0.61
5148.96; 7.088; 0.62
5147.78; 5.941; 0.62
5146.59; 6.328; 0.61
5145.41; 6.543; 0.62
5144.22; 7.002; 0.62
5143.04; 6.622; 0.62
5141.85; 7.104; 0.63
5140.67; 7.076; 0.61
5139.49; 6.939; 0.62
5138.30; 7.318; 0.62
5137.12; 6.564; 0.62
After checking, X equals 6.035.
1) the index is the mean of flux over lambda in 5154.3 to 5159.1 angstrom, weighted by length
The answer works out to 6.79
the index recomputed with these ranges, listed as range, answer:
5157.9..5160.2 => 7.57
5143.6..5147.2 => 6.62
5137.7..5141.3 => 7.12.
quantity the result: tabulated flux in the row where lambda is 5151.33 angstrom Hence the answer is 7.714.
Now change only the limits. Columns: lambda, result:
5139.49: 6.939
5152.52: 6.184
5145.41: 6.543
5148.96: 7.088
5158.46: 7.261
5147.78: 5.941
